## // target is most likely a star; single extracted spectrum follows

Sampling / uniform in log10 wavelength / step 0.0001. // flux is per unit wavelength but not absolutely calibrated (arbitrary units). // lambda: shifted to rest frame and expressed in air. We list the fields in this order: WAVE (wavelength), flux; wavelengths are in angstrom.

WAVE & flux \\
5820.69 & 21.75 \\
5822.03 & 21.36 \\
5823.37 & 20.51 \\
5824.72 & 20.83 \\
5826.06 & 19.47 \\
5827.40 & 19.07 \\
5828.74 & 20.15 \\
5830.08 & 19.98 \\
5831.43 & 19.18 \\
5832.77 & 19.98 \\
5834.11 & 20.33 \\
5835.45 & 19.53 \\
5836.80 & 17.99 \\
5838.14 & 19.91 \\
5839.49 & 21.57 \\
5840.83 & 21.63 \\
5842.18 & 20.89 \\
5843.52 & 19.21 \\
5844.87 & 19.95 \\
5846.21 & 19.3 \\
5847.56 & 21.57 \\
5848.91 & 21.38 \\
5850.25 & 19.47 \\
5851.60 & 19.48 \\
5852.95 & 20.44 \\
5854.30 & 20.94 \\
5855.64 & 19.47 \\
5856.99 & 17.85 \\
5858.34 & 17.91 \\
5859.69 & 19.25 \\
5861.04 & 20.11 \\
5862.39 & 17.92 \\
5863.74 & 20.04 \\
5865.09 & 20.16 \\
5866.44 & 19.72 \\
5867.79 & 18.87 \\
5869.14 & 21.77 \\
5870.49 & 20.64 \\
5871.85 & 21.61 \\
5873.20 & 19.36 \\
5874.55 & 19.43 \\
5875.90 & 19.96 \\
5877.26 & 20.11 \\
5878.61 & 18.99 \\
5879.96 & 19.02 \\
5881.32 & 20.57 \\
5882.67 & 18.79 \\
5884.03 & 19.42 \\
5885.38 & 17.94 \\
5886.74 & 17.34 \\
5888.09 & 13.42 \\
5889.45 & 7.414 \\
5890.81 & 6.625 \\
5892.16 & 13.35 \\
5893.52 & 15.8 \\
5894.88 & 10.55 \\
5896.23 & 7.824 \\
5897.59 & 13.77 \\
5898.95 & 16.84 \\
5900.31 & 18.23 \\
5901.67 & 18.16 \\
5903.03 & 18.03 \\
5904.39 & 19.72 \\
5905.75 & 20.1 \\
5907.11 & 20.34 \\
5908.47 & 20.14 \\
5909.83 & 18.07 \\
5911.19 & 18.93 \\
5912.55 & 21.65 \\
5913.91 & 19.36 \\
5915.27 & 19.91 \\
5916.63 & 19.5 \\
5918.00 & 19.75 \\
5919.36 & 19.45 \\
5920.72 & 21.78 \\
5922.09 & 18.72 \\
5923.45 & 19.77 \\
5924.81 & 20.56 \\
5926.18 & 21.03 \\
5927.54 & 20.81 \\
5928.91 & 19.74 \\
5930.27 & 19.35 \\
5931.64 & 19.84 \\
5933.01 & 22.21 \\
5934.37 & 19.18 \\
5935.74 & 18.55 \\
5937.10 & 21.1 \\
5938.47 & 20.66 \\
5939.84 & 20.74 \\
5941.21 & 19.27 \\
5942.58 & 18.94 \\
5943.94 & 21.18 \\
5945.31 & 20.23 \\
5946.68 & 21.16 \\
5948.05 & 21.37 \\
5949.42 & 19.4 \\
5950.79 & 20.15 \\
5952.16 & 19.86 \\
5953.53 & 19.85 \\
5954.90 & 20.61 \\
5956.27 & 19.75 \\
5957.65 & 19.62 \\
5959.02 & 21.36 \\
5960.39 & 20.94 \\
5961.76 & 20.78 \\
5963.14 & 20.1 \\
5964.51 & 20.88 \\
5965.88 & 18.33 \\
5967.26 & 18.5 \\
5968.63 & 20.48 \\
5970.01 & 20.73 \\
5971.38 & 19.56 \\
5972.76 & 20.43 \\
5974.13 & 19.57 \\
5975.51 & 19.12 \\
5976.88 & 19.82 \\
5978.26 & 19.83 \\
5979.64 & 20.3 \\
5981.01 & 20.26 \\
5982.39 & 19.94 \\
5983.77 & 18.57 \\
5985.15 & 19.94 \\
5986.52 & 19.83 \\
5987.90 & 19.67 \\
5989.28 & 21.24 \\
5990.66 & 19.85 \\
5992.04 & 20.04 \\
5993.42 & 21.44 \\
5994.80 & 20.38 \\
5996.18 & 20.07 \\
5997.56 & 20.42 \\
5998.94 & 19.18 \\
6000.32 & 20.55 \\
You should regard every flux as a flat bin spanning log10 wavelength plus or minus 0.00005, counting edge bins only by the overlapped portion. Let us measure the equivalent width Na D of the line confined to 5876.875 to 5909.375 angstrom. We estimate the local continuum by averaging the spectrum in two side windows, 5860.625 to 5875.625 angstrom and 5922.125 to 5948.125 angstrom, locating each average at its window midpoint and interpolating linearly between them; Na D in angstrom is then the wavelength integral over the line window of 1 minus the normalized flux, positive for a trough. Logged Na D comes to 6.05 angstrom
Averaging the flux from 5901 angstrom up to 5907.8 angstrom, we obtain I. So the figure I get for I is 19.3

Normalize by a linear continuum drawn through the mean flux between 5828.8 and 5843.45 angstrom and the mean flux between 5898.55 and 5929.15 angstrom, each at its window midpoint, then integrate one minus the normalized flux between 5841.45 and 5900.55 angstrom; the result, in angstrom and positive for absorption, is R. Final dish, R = 5.5 angstrom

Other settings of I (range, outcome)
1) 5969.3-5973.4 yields 20.2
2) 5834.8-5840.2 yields 19.8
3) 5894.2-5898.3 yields 10.8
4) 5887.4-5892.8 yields 10.2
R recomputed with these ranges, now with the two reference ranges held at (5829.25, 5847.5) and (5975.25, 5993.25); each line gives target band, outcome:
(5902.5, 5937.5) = 0.12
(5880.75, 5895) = 3.72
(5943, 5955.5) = -0.27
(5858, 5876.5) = 0.18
